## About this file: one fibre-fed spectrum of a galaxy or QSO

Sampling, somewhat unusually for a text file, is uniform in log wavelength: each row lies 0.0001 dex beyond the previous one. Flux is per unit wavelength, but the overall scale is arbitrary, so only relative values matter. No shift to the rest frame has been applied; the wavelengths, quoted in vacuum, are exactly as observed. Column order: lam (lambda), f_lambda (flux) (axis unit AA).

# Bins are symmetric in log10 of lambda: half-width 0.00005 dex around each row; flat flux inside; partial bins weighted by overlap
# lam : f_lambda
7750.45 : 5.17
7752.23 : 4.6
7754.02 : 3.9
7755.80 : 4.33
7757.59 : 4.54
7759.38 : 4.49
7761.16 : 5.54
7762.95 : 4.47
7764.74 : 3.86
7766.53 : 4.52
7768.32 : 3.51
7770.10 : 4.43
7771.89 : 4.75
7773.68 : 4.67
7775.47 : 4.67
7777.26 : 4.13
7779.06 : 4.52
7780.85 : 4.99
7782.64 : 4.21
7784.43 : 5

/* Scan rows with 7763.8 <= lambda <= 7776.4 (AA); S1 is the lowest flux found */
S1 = 3.51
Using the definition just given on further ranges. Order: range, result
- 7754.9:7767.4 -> 3.86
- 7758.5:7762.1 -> 4.49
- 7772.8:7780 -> 4.13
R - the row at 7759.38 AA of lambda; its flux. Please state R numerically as 4.49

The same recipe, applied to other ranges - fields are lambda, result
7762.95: 4.47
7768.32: 3.51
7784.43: 5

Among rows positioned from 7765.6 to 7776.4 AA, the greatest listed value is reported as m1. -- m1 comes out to 4.75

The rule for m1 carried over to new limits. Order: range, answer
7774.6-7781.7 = 4.99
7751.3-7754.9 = 4.6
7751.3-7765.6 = 5.54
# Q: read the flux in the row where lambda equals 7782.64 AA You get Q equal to 4.21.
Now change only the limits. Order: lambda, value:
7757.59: 4.54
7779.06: 4.52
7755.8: 4.33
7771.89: 4.75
